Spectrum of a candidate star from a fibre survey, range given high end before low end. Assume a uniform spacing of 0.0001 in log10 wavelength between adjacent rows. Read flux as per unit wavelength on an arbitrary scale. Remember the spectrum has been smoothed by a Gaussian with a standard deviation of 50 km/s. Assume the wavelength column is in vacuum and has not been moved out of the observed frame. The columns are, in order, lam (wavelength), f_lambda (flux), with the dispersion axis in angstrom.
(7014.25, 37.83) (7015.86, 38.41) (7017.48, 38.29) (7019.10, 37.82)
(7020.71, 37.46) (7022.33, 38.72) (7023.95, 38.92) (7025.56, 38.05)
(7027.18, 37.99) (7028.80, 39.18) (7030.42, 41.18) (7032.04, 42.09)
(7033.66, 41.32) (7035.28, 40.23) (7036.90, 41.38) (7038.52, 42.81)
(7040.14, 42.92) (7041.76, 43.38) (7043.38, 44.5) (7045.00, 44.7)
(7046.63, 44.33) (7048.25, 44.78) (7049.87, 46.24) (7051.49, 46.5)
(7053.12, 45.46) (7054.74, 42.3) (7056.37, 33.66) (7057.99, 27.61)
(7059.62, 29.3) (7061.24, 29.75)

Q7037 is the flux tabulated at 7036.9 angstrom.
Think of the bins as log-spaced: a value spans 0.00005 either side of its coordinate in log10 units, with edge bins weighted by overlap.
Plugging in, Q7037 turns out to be 41.38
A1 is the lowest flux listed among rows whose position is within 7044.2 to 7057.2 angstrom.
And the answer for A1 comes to 33.66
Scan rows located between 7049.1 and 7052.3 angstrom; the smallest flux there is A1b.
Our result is 46.24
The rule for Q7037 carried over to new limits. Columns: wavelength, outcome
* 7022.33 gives 38.72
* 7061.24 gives 29.75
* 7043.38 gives 44.5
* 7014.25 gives 37.83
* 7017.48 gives 38.29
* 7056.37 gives 33.66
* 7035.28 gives 40.23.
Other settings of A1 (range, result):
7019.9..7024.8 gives 37.46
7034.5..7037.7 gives 40.23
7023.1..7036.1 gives 37.99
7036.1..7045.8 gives 41.38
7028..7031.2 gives 39.18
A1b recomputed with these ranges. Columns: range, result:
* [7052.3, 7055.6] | 42.3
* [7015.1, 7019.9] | 37.82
